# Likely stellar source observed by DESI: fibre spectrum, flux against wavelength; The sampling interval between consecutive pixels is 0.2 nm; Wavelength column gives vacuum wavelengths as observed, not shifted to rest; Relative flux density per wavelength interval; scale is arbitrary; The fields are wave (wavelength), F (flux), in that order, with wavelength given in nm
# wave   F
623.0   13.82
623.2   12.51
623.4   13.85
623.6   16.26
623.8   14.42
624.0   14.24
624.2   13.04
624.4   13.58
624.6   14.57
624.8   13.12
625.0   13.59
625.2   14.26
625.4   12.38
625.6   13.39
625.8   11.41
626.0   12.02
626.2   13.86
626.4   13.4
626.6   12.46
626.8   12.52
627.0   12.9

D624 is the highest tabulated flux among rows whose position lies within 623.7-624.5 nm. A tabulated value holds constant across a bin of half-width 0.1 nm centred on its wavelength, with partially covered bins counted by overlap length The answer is 14.42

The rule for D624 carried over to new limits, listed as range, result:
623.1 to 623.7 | 16.26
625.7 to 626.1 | 12.02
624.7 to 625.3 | 14.26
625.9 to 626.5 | 13.86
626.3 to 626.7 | 13.4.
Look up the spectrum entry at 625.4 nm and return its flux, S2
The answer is 12.38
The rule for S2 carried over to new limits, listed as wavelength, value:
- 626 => 12.02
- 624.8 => 13.12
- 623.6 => 16.26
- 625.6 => 13.39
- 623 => 13.82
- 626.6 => 12.46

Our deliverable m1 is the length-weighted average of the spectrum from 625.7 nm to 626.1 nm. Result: 11.7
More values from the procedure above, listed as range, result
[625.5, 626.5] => 12.8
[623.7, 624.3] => 13.9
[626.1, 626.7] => 13.2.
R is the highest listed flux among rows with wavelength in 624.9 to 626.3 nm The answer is 14.26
